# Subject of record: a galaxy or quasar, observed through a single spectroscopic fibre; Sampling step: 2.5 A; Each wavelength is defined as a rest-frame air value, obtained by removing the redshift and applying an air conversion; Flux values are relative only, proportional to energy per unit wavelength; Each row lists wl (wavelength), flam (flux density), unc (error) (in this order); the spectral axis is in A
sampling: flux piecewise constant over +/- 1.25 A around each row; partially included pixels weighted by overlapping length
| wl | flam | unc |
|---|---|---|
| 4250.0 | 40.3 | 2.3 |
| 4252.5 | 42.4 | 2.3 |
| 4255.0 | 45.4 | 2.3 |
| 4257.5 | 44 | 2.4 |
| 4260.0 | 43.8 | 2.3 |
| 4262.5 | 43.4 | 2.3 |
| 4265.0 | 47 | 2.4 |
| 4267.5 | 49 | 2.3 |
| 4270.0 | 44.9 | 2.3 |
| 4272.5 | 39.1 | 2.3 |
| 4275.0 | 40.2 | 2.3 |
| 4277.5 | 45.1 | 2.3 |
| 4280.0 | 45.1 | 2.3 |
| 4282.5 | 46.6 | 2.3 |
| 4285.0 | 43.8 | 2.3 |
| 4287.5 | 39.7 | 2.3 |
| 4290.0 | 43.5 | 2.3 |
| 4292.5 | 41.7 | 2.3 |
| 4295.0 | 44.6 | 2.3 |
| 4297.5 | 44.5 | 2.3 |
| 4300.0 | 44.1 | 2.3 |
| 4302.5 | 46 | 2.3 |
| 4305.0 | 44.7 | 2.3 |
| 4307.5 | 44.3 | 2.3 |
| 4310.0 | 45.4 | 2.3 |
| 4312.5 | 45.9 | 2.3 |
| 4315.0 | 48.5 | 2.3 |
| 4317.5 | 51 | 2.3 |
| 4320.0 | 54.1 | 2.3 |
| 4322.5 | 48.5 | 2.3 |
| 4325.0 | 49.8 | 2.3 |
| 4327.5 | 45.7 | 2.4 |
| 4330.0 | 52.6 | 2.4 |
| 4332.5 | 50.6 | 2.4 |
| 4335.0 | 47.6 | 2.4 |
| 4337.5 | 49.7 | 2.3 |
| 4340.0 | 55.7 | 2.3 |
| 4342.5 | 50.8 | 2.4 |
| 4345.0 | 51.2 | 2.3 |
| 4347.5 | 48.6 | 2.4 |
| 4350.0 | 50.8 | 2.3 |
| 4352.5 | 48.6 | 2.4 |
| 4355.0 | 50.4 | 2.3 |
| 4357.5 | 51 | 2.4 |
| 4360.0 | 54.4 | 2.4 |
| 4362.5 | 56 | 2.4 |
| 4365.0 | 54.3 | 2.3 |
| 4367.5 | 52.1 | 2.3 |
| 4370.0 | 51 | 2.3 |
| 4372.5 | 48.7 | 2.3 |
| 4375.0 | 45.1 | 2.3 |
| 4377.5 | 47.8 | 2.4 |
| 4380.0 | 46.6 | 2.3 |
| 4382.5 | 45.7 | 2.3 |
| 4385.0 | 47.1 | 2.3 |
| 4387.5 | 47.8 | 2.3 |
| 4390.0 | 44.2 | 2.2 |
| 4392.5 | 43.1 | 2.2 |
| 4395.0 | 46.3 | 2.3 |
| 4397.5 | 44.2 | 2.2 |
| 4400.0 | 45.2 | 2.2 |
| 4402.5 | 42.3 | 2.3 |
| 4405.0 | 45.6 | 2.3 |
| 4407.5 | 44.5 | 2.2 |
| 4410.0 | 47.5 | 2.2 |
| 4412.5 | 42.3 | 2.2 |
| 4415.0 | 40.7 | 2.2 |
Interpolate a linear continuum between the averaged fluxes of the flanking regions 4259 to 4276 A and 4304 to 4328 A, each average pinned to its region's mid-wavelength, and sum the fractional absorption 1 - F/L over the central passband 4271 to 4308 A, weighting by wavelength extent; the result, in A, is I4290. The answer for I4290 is 1.8 A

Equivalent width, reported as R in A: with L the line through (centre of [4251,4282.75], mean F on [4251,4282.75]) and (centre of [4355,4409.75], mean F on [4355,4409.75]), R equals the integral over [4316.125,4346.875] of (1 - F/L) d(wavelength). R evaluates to -2.9 A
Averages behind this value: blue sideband 44.2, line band 50.6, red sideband 47.8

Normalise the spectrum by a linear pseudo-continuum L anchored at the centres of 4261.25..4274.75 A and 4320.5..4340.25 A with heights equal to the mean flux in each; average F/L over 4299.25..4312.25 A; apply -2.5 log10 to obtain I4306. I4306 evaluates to 0.06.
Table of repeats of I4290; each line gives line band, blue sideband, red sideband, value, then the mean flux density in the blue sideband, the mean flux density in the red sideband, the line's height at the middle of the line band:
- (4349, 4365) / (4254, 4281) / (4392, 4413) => -2.7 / 44.3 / 44.7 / 44.5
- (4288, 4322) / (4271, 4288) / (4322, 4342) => 0.4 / 43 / 50.1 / 46.4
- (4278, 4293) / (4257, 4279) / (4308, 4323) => 0.7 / 44.1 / 48.7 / 45.8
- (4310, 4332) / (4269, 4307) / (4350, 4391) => -1.6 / 43.6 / 49.5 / 45.9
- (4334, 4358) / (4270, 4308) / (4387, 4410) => -3.4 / 43.6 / 44.8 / 44.2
